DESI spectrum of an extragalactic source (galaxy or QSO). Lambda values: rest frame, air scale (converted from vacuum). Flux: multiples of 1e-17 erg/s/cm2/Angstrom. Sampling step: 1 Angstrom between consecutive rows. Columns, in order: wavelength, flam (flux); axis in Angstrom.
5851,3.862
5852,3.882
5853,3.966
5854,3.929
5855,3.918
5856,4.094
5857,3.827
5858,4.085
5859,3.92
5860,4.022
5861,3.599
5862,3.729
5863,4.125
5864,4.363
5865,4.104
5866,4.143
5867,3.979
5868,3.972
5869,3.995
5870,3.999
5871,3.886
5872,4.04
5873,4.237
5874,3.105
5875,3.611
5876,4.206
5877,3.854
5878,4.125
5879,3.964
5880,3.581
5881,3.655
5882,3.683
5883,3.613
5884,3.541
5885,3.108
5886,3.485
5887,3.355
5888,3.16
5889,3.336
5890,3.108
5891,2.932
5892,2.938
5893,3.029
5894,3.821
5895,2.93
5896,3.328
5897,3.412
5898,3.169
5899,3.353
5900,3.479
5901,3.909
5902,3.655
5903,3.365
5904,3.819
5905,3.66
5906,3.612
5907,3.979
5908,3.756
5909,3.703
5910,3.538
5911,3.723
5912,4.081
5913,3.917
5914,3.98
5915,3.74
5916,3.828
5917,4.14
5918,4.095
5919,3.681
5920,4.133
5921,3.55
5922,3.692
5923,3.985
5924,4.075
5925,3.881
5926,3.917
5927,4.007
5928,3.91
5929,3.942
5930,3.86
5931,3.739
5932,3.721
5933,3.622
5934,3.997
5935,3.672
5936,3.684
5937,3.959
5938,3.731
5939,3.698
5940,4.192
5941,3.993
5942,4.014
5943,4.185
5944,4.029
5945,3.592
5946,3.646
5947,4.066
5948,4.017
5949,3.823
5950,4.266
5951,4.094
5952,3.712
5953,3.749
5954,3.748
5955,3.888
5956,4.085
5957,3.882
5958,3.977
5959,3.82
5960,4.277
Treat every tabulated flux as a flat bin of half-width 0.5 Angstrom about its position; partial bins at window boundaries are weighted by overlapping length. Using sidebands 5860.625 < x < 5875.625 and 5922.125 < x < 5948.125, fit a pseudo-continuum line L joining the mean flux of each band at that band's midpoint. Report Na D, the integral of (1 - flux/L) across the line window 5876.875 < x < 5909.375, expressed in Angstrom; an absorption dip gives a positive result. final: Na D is 3.50 Angstrom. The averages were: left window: 3.93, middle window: 3.49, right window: 3.89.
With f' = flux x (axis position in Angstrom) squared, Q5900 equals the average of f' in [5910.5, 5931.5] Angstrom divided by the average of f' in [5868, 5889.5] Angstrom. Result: 1.07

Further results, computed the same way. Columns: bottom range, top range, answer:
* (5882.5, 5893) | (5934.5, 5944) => 1.23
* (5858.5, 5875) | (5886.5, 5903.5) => 0.85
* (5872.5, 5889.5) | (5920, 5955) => 1.09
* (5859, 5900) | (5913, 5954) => 1.09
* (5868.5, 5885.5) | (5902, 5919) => 1.02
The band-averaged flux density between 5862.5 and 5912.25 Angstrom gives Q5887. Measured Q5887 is 3.65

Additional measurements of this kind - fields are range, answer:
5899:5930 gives 3.82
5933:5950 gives 3.9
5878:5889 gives 3.53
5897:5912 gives 3.63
